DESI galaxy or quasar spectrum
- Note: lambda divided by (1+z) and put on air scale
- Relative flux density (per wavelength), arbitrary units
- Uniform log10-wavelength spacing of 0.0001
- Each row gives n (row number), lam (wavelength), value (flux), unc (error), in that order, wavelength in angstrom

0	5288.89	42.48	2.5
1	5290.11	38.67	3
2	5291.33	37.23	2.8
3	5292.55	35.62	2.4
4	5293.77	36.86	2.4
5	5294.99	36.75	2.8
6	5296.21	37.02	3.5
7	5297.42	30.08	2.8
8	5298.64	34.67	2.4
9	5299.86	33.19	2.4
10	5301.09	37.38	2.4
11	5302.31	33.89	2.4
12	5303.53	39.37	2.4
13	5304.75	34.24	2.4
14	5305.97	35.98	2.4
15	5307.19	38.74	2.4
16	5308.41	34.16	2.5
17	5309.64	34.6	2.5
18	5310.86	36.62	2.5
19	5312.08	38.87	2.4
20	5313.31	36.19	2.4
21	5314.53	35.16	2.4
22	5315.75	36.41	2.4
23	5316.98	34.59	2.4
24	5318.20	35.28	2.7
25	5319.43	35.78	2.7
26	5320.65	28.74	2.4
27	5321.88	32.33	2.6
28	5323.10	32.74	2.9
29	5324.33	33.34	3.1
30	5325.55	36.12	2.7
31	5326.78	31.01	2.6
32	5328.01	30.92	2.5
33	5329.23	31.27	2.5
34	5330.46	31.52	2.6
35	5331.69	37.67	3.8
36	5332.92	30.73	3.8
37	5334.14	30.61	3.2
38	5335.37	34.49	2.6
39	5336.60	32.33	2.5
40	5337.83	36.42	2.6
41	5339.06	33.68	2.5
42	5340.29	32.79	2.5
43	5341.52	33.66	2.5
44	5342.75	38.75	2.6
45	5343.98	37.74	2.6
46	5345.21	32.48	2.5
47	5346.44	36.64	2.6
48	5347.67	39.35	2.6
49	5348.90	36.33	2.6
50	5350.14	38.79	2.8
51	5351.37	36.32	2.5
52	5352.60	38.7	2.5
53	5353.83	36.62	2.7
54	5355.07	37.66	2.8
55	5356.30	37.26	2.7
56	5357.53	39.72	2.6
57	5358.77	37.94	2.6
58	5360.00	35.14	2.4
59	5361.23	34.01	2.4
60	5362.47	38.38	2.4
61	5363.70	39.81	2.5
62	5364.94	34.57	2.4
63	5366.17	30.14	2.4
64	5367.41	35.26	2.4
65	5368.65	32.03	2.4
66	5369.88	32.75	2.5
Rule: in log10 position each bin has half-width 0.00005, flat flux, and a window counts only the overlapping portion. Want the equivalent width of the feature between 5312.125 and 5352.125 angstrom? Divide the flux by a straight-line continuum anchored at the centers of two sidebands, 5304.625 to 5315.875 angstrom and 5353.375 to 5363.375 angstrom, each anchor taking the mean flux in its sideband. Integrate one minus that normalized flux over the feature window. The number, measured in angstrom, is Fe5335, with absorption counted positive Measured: 2.4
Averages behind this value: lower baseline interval 36.2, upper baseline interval 37.2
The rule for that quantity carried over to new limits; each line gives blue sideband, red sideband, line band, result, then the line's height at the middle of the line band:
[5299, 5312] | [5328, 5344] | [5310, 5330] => 0.47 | 34.9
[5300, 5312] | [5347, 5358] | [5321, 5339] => 1.98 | 37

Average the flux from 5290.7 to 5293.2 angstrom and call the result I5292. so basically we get 36.4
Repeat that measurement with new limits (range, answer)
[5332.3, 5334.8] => 30.8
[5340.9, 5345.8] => 35.7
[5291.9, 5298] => 35.3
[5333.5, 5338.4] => 33.4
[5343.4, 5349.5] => 36.5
